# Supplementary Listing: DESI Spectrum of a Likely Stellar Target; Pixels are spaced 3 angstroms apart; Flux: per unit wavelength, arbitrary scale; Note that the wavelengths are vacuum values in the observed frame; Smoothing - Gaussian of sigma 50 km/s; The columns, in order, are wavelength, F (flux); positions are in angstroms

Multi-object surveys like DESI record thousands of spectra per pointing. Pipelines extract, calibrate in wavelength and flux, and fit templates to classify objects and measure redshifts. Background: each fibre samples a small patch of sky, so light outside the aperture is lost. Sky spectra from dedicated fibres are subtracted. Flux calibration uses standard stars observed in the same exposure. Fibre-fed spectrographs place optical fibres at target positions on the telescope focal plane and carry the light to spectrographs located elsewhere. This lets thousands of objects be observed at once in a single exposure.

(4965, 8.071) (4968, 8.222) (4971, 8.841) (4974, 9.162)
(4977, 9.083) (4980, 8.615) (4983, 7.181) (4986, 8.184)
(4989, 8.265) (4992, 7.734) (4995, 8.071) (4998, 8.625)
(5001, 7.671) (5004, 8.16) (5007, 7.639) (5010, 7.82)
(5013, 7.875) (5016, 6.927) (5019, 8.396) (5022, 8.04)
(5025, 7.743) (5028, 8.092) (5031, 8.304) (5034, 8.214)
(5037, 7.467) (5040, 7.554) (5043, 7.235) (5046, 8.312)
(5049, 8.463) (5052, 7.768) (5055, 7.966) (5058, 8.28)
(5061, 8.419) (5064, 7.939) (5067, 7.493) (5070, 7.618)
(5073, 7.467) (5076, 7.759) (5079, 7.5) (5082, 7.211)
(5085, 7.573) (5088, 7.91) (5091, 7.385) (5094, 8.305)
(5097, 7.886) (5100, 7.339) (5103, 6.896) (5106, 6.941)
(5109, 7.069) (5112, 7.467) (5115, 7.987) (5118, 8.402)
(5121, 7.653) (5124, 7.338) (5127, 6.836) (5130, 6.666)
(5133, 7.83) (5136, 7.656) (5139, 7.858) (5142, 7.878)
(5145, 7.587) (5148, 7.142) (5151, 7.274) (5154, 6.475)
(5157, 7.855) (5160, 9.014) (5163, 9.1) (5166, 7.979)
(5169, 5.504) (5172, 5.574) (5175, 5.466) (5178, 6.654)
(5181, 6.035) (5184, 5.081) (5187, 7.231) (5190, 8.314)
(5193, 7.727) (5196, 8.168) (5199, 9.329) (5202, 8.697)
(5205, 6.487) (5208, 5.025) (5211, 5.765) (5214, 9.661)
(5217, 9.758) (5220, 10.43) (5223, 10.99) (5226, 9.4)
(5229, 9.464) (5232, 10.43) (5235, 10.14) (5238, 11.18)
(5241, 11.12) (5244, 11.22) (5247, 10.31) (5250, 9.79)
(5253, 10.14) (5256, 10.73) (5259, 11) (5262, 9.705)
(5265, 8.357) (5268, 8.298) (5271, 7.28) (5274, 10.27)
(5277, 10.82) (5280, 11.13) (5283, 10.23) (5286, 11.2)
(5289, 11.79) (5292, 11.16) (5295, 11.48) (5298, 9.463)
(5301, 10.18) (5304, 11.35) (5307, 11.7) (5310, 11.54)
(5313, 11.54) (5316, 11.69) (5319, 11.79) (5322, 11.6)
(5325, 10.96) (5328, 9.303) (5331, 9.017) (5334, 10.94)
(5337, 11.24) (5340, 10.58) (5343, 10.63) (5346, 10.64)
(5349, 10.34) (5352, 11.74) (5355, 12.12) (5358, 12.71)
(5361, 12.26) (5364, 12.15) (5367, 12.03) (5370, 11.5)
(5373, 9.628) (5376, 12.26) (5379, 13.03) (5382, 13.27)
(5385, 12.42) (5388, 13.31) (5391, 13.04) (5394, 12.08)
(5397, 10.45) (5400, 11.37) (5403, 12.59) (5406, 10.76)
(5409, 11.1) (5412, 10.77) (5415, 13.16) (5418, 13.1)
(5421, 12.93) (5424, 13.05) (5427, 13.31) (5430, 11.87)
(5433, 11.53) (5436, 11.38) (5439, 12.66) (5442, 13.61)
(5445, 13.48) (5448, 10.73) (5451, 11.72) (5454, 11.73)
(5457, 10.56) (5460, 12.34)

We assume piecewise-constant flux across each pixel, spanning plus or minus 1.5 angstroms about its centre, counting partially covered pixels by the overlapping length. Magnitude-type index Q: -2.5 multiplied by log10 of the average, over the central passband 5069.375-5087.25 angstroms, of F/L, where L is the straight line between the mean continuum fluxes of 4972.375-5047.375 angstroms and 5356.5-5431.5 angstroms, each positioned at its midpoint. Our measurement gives 0.16 mag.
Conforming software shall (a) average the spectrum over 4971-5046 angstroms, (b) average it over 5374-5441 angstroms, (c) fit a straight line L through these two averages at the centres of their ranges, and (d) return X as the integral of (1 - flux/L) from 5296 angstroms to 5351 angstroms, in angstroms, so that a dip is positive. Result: 2.6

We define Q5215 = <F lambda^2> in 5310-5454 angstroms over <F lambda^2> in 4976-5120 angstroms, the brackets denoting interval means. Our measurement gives 1.7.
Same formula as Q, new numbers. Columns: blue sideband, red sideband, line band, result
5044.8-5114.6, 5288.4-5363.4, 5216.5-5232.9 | -0.04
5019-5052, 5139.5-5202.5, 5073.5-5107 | 0.02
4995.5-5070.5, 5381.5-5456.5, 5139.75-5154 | 0.24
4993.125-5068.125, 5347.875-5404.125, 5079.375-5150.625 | 0.19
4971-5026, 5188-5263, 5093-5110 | 0.17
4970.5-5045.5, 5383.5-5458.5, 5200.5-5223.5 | 0.22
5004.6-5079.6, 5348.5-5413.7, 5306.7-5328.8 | -0.02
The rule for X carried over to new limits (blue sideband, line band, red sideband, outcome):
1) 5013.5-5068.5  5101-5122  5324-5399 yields 2.97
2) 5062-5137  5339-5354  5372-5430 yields 0.69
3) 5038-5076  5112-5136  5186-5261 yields 2.59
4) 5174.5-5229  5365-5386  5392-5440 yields -1.46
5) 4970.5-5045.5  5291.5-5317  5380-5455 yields -0.10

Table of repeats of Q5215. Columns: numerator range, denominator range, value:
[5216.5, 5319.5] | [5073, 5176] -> 1.49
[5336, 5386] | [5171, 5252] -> 1.45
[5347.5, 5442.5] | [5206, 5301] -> 1.29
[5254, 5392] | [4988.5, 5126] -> 1.58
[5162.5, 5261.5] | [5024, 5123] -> 1.18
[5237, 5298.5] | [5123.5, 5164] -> 1.43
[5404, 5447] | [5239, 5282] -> 1.31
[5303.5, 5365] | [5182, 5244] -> 1.34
